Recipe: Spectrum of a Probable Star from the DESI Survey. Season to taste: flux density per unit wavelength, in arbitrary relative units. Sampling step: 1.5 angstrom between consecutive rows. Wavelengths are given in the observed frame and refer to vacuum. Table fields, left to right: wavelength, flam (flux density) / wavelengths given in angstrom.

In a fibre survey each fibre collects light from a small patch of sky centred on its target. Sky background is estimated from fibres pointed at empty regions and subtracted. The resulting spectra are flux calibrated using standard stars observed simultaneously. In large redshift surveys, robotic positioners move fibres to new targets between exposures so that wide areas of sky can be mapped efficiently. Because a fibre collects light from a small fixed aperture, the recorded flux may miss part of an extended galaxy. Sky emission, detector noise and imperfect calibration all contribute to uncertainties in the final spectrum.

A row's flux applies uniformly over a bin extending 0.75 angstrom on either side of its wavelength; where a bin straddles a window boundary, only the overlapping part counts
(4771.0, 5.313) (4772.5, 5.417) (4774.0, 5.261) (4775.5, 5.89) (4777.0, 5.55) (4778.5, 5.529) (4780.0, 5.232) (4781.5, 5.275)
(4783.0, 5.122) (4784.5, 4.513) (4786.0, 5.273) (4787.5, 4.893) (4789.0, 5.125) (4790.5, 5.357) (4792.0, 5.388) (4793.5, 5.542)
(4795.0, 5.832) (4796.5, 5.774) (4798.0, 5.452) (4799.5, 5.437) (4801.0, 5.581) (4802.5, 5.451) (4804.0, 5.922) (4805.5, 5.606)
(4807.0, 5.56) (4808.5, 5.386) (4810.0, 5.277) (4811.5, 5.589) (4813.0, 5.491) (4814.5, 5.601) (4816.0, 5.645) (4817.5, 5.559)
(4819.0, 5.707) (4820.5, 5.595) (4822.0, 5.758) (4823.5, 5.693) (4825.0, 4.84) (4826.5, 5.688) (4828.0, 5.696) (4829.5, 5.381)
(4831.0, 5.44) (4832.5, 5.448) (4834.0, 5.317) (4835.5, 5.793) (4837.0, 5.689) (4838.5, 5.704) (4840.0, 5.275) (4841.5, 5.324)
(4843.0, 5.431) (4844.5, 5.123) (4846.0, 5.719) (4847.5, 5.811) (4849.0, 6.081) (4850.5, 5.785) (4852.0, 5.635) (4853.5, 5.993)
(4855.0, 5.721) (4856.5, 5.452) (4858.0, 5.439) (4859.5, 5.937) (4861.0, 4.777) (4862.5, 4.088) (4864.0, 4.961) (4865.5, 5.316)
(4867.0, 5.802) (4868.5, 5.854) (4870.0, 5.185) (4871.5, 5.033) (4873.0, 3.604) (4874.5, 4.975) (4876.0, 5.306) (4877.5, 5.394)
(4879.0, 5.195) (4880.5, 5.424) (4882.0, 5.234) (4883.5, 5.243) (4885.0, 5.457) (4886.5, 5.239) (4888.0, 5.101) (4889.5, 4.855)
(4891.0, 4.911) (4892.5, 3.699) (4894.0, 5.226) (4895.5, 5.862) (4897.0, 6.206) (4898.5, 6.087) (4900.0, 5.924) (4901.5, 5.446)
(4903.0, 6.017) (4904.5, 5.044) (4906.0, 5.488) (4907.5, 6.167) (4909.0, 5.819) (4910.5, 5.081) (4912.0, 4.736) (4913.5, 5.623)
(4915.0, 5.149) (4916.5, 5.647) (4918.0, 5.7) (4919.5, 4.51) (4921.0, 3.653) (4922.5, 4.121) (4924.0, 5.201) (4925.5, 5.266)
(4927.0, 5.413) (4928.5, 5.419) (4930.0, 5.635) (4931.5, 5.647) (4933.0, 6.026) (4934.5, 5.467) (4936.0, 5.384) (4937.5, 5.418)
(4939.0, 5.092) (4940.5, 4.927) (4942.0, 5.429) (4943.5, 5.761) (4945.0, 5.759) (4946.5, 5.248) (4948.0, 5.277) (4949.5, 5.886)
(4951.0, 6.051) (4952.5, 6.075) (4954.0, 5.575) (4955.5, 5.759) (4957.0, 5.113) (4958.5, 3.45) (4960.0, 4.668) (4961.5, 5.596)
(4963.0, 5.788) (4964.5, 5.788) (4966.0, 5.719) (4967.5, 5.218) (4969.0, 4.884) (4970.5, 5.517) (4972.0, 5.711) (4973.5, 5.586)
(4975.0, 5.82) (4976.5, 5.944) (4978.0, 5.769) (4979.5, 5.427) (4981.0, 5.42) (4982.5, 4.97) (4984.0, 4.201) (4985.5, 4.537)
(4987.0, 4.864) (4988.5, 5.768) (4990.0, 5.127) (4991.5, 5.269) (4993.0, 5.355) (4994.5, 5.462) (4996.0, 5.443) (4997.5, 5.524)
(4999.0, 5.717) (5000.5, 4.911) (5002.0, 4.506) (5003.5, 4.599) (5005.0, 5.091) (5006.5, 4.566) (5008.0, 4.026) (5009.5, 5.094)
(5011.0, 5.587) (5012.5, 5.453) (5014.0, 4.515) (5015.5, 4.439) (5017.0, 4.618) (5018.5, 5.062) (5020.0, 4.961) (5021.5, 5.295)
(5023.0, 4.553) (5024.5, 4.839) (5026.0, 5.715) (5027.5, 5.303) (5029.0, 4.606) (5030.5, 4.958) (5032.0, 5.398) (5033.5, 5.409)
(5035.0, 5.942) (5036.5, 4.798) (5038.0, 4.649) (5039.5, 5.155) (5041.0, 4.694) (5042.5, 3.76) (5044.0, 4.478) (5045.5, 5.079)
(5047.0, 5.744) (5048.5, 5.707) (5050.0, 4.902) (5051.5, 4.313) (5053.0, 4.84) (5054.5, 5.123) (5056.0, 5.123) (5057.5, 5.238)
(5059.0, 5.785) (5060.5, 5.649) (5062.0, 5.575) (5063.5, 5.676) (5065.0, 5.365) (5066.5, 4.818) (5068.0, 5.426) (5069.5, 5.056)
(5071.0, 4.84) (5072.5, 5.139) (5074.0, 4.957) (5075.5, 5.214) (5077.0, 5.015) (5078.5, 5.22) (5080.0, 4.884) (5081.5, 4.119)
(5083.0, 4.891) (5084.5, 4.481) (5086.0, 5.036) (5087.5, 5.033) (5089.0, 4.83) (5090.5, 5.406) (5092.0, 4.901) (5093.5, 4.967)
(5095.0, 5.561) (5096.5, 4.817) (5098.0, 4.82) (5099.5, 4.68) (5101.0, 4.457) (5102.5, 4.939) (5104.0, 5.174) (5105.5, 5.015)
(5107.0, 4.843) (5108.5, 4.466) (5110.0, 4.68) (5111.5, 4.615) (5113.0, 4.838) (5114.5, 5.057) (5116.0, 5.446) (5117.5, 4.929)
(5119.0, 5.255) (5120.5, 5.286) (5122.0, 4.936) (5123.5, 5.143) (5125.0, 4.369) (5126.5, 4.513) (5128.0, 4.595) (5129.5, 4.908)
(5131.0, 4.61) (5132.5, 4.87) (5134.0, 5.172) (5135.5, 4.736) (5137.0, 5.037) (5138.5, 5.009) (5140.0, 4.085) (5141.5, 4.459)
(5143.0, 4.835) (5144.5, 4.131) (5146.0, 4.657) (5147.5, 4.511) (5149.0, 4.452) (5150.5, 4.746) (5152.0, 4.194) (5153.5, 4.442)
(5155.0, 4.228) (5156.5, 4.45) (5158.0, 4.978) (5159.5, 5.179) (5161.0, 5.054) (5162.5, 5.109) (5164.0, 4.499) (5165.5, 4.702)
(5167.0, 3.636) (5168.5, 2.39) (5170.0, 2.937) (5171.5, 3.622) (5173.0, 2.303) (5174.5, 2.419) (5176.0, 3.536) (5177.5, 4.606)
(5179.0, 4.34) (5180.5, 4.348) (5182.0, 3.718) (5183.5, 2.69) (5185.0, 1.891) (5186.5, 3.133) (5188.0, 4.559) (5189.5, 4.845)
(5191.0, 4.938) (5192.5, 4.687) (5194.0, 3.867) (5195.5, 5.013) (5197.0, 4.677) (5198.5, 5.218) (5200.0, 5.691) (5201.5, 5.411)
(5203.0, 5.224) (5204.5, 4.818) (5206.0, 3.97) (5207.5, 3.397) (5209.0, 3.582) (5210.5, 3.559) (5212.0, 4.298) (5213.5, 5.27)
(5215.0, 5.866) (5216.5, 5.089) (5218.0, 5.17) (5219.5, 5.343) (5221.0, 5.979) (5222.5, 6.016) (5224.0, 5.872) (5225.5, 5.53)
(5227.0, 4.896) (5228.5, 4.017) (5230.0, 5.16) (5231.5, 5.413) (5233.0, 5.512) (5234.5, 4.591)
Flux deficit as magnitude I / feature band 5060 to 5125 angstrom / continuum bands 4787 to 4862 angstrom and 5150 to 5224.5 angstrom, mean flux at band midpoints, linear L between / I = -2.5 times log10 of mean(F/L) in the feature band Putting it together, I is -0.071 mag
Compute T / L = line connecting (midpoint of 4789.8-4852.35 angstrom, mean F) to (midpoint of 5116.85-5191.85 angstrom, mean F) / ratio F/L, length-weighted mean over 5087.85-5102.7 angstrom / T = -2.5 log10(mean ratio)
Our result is -0.09 mag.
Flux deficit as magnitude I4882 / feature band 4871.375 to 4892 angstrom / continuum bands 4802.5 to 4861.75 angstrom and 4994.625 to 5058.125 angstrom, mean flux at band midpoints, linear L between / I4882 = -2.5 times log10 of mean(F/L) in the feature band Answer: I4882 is 0.08 mag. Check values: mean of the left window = 5.56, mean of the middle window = 5.05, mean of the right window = 5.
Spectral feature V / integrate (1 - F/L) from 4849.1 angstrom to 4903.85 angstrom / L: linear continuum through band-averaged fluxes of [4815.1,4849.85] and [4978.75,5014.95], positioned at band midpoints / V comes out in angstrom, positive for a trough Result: 1.0 angstrom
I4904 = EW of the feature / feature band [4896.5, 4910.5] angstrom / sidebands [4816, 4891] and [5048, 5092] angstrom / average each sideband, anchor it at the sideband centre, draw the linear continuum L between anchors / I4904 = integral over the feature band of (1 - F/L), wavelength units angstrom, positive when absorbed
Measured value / -1.1 angstrom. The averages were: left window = 5.39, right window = 5.09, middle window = 5.75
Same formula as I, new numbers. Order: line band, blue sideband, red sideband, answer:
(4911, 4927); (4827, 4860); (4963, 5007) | 0.09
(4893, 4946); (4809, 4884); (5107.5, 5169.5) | -0.03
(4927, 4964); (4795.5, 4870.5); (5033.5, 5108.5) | -0.03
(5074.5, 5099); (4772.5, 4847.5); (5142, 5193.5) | -0.13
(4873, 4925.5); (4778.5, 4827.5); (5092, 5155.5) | 0.00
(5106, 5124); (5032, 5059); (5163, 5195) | -0.14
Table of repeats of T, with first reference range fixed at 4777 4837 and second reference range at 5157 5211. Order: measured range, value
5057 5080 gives -0.16 mag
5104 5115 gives -0.10 mag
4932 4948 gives -0.09 mag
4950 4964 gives -0.09 mag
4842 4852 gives -0.07 mag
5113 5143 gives -0.13 mag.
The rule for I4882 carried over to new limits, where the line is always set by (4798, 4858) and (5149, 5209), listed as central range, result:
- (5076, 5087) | -0.06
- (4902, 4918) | -0.05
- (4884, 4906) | -0.01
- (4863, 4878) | 0.06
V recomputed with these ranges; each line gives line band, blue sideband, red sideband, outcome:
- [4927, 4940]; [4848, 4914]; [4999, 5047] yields -0.7 angstrom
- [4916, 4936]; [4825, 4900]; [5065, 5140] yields 0.1 angstrom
